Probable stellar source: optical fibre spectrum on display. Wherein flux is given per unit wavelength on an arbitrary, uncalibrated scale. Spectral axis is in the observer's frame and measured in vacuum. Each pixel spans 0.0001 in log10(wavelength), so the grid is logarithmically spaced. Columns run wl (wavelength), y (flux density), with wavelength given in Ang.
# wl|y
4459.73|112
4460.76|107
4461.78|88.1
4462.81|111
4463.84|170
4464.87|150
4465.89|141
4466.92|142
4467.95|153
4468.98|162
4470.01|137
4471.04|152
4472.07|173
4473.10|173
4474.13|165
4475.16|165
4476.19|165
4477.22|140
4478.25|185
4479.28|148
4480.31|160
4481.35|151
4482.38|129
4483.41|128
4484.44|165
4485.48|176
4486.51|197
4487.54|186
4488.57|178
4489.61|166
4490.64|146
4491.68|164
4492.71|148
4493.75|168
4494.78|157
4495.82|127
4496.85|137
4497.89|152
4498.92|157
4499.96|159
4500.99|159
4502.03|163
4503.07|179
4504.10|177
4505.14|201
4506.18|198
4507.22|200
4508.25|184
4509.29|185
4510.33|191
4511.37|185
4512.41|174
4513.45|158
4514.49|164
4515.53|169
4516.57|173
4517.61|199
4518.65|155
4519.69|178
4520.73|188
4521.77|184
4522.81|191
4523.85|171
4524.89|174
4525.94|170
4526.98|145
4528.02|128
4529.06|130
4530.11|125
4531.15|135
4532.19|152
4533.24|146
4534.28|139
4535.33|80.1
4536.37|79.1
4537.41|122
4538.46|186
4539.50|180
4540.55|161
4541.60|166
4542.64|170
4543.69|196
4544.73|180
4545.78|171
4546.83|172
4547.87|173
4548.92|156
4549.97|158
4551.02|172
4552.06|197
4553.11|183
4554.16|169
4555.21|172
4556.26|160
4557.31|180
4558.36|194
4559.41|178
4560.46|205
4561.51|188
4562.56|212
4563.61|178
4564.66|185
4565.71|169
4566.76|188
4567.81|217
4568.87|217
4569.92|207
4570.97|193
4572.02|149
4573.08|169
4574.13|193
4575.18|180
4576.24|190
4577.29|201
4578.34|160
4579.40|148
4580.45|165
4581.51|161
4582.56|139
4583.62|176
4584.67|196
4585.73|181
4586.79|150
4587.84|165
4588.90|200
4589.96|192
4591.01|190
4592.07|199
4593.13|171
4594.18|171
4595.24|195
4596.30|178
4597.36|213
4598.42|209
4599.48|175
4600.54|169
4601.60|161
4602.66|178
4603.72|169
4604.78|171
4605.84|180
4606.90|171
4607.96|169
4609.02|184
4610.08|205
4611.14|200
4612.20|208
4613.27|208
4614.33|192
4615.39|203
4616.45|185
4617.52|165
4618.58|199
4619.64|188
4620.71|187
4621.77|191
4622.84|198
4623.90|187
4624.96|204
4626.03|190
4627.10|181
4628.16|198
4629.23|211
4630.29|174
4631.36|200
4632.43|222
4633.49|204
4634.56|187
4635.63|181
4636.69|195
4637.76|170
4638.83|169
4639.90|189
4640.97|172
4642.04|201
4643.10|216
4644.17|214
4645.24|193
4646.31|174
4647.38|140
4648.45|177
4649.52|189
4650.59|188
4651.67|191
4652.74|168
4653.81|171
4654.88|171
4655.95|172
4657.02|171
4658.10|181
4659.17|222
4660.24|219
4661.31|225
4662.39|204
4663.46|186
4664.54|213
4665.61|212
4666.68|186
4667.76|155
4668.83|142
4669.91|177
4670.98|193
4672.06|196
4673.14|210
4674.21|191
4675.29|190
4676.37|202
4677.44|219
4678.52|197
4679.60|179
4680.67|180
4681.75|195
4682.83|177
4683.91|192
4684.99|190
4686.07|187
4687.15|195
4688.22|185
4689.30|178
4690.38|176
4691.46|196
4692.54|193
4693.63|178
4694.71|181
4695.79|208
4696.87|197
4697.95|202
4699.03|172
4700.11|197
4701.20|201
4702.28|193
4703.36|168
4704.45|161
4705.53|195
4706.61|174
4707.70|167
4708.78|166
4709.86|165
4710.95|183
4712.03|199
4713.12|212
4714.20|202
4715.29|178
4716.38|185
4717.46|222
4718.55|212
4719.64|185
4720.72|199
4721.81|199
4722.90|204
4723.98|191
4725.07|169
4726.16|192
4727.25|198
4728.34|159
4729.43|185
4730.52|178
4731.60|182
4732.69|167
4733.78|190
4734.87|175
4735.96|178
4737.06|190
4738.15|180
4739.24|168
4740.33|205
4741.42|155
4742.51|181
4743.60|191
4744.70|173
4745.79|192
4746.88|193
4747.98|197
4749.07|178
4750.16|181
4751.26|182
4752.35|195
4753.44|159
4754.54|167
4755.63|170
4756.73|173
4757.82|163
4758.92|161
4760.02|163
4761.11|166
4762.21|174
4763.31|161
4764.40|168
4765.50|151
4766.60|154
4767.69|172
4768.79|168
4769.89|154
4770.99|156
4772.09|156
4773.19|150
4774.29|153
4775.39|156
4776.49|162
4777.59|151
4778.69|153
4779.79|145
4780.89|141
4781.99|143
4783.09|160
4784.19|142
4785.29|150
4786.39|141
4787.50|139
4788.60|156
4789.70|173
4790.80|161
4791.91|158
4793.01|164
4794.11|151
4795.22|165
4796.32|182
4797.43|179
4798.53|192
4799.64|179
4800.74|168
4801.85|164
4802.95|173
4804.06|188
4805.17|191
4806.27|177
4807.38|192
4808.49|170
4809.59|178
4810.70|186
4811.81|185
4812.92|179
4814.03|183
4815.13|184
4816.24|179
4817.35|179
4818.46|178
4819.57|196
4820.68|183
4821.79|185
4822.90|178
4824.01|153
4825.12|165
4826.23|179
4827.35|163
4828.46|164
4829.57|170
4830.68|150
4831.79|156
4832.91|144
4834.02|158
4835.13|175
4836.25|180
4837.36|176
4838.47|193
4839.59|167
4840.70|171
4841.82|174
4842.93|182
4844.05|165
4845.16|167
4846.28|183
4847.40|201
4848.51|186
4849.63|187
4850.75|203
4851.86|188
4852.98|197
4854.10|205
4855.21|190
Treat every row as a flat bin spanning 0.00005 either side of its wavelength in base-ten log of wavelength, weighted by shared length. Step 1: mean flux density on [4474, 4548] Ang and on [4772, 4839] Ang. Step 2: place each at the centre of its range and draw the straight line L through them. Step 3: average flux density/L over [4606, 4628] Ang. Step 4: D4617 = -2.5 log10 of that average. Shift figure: -0.160 mag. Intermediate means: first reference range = 163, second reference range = 168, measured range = 191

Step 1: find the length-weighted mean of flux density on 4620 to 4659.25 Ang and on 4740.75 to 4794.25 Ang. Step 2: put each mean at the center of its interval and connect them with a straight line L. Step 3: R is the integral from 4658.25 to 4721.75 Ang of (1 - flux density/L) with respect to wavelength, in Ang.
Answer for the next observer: -4.57 Ang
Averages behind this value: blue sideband 187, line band 191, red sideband 164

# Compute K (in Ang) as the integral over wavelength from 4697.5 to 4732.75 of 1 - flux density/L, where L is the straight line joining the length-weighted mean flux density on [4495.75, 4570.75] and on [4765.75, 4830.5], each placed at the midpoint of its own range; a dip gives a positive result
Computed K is -4.0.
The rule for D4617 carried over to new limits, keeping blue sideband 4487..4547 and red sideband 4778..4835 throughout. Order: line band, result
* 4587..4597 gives -0.12 mag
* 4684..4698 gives -0.14 mag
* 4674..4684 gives -0.16 mag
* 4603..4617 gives -0.14 mag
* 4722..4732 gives -0.11 mag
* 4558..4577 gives -0.16 mag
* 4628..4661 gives -0.14 mag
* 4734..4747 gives -0.09 mag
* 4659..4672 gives -0.17 mag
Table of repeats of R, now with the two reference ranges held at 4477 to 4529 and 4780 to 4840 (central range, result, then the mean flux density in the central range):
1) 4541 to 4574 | -2.7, 182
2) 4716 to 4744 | -2.8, 186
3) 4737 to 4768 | -1.0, 174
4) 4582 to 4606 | -1.6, 179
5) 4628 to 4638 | -1.6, 195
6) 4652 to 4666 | -2.1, 193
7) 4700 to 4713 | -1.0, 181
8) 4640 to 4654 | -1.4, 185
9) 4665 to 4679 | -1.8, 190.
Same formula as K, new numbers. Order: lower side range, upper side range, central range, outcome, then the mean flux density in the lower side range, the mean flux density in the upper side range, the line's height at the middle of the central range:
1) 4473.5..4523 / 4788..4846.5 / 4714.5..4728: -1.8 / 168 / 173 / 172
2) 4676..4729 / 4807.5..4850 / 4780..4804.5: 2.3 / 189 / 175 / 179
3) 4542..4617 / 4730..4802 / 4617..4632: -1.1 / 182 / 167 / 178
